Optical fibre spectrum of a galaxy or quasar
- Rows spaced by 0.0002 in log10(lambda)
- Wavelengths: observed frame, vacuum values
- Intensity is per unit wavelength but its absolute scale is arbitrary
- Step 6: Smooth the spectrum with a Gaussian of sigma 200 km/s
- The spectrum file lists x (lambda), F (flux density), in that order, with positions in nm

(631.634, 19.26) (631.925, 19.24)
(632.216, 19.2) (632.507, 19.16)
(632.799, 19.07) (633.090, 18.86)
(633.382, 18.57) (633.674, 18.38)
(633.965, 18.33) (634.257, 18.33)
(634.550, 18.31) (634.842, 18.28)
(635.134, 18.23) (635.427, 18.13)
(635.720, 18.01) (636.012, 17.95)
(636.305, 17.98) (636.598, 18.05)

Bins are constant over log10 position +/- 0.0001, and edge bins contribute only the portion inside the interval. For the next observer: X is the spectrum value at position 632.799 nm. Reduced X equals 19.07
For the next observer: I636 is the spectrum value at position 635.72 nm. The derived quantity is 18.01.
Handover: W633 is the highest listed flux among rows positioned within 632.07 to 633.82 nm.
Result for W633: 19.2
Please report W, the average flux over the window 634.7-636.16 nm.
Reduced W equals 18.1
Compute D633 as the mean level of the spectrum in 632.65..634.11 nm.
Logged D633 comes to 18.6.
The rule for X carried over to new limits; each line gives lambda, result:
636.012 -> 17.95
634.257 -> 18.33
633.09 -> 18.86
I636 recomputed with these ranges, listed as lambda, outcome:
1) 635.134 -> 18.23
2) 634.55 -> 18.31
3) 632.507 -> 19.16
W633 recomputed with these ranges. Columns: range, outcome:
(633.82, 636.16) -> 18.33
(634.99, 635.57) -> 18.23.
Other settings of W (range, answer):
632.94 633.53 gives 18.7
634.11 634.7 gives 18.3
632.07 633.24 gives 19.1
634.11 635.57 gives 18.2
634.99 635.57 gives 18.2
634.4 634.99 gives 18.3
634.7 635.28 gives 18.3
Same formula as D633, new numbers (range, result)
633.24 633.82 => 18.5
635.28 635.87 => 18.1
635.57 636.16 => 18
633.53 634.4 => 18.4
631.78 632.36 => 19.2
